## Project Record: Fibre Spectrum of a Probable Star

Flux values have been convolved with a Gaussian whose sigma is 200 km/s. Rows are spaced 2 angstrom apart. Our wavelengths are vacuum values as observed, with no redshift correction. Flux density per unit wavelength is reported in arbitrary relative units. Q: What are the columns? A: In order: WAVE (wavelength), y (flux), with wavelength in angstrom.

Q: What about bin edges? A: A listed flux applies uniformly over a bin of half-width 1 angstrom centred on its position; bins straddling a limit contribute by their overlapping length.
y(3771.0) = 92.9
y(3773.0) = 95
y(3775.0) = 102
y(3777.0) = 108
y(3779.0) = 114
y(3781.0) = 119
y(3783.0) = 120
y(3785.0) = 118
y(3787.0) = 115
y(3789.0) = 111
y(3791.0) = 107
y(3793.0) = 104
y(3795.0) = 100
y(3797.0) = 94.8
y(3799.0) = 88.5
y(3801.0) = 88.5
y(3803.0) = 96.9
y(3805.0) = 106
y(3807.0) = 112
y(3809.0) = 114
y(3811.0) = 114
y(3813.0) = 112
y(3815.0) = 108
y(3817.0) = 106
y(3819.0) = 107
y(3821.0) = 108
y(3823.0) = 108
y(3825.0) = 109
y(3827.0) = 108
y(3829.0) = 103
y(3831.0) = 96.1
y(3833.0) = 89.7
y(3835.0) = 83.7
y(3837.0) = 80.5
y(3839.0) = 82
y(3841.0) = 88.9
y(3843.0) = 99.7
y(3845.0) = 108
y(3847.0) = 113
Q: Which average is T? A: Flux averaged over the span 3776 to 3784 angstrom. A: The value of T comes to 115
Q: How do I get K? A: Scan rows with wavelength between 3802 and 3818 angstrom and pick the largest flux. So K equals 114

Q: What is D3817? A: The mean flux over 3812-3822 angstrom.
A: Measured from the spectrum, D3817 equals 108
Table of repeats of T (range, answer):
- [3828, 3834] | 96.3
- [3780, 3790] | 117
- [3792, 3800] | 96.8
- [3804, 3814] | 112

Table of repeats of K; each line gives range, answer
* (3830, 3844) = 99.7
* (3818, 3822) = 108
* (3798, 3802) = 88.5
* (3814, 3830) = 109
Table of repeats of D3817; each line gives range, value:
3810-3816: 111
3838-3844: 90.2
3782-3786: 119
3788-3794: 107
